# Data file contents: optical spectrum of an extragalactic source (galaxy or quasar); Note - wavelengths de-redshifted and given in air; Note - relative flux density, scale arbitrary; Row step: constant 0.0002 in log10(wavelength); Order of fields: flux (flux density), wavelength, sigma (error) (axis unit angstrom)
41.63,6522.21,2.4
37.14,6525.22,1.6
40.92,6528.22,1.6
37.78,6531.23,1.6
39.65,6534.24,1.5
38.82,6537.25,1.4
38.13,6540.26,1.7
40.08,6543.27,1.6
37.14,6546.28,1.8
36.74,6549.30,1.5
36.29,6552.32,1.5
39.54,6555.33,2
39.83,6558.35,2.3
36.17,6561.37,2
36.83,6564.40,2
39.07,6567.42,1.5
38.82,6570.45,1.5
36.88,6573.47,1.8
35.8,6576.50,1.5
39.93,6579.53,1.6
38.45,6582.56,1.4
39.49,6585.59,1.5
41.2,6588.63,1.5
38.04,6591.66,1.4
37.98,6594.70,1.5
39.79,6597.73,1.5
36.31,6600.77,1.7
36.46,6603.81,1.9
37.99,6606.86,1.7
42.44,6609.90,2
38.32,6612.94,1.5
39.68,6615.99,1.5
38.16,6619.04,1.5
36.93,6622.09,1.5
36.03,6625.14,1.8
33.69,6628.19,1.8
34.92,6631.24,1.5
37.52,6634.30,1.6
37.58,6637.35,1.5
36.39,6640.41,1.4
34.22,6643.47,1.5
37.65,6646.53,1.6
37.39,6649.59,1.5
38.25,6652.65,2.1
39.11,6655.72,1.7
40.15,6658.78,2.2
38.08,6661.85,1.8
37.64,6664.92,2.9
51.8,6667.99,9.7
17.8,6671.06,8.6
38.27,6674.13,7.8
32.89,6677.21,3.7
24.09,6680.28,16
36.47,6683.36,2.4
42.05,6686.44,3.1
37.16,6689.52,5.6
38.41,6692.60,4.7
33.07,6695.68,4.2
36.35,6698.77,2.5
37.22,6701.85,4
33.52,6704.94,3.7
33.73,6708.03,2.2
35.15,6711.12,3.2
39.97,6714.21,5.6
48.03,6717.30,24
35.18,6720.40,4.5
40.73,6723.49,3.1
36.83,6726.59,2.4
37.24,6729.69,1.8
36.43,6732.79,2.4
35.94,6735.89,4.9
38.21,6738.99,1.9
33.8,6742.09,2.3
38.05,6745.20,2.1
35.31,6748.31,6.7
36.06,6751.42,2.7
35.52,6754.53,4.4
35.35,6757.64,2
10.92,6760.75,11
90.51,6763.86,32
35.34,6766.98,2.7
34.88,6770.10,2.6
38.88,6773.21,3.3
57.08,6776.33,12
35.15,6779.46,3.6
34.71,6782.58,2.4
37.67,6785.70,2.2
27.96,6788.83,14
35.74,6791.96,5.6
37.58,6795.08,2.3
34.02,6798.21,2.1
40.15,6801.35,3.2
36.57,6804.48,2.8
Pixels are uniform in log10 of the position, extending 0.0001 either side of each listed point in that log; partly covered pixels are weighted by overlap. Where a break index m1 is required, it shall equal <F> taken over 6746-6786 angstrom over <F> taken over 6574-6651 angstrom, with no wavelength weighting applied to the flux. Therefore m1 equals 1.1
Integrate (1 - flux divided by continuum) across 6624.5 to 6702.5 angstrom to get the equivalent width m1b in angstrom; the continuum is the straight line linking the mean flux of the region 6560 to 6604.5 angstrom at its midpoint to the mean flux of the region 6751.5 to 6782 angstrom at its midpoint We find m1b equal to 6.1 angstrom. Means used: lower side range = 38.1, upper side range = 41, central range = 36.3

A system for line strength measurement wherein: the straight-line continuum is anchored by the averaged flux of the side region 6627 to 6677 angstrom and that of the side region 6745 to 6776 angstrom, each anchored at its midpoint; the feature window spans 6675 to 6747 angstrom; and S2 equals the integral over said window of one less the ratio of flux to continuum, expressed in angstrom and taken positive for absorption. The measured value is 3.58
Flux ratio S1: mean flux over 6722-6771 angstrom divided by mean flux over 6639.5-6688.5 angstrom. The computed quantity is 1.1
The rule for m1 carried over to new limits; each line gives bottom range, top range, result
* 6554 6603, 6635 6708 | 0.95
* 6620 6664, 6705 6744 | 1.01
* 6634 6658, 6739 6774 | 1.03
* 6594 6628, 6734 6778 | 1.04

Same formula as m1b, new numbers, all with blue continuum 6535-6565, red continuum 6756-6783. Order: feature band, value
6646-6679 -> 2.3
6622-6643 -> 1.8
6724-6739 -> 1.5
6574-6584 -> 0.1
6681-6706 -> 2.5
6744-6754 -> 1.2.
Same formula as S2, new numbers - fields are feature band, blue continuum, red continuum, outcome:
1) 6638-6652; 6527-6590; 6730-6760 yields 0.2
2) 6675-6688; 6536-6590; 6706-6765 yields 1.4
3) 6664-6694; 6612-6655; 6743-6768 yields 1.8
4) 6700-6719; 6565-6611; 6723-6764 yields -0.4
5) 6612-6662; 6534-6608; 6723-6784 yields 1.5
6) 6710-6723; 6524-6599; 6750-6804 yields -0.4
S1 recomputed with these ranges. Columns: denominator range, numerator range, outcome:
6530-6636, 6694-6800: 0.99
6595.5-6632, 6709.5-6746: 1.01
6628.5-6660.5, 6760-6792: 1.10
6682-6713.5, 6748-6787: 1.10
